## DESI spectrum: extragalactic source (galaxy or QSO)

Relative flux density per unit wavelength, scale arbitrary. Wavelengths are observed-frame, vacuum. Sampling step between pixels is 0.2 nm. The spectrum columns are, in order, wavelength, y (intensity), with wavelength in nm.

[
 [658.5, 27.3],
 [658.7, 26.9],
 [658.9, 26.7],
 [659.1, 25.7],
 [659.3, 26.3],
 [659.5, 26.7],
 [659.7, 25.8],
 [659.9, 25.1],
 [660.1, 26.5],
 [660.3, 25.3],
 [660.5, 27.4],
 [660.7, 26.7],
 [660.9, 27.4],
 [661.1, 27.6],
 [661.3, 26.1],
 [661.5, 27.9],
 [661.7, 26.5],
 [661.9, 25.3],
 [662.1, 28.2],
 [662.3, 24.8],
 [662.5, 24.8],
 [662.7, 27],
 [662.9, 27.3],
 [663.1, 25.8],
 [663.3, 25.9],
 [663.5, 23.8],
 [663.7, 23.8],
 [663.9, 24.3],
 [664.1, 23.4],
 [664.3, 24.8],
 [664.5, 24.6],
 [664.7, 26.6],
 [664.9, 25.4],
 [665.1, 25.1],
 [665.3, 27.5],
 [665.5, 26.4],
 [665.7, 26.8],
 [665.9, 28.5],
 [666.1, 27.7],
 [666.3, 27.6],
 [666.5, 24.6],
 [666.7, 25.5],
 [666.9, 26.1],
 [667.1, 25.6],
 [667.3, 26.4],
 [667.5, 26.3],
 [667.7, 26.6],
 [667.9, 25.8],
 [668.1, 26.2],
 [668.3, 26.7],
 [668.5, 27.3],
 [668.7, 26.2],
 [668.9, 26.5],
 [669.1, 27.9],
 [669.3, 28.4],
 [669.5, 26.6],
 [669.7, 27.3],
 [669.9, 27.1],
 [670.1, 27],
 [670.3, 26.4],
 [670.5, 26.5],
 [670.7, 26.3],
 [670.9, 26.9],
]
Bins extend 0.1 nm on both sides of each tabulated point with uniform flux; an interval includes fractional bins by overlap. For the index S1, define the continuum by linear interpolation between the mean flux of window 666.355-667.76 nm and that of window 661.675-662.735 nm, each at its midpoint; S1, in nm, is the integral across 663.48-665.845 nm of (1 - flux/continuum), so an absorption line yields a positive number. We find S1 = 0.06 nm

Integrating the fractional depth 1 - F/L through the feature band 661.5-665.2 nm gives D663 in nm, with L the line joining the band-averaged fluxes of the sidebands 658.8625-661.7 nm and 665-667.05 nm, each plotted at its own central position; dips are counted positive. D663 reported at 0.15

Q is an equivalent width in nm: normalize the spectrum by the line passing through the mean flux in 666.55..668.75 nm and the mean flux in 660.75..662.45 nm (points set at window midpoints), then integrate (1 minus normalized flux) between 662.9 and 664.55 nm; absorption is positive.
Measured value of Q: 0.11 nm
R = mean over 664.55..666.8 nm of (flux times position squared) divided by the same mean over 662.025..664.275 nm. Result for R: 1.1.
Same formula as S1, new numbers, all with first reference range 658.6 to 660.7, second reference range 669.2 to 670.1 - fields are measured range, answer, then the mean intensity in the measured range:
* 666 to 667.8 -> 0.05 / 26.3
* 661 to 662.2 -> -0.02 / 26.9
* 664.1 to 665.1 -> 0.06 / 25.1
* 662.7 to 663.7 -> 0.04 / 25.6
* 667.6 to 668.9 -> 0.03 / 26.5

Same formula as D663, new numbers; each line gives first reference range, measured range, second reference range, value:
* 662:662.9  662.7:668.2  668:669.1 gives 0.129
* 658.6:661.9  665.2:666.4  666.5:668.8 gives -0.053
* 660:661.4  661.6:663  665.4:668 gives 0.020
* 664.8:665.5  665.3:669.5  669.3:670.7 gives -0.037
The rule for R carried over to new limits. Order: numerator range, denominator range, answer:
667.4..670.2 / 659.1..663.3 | 1.04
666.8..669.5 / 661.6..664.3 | 1.06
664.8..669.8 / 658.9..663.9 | 1.04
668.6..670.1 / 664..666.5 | 1.05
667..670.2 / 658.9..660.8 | 1.05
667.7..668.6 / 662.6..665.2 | 1.06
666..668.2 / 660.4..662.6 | 1.00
